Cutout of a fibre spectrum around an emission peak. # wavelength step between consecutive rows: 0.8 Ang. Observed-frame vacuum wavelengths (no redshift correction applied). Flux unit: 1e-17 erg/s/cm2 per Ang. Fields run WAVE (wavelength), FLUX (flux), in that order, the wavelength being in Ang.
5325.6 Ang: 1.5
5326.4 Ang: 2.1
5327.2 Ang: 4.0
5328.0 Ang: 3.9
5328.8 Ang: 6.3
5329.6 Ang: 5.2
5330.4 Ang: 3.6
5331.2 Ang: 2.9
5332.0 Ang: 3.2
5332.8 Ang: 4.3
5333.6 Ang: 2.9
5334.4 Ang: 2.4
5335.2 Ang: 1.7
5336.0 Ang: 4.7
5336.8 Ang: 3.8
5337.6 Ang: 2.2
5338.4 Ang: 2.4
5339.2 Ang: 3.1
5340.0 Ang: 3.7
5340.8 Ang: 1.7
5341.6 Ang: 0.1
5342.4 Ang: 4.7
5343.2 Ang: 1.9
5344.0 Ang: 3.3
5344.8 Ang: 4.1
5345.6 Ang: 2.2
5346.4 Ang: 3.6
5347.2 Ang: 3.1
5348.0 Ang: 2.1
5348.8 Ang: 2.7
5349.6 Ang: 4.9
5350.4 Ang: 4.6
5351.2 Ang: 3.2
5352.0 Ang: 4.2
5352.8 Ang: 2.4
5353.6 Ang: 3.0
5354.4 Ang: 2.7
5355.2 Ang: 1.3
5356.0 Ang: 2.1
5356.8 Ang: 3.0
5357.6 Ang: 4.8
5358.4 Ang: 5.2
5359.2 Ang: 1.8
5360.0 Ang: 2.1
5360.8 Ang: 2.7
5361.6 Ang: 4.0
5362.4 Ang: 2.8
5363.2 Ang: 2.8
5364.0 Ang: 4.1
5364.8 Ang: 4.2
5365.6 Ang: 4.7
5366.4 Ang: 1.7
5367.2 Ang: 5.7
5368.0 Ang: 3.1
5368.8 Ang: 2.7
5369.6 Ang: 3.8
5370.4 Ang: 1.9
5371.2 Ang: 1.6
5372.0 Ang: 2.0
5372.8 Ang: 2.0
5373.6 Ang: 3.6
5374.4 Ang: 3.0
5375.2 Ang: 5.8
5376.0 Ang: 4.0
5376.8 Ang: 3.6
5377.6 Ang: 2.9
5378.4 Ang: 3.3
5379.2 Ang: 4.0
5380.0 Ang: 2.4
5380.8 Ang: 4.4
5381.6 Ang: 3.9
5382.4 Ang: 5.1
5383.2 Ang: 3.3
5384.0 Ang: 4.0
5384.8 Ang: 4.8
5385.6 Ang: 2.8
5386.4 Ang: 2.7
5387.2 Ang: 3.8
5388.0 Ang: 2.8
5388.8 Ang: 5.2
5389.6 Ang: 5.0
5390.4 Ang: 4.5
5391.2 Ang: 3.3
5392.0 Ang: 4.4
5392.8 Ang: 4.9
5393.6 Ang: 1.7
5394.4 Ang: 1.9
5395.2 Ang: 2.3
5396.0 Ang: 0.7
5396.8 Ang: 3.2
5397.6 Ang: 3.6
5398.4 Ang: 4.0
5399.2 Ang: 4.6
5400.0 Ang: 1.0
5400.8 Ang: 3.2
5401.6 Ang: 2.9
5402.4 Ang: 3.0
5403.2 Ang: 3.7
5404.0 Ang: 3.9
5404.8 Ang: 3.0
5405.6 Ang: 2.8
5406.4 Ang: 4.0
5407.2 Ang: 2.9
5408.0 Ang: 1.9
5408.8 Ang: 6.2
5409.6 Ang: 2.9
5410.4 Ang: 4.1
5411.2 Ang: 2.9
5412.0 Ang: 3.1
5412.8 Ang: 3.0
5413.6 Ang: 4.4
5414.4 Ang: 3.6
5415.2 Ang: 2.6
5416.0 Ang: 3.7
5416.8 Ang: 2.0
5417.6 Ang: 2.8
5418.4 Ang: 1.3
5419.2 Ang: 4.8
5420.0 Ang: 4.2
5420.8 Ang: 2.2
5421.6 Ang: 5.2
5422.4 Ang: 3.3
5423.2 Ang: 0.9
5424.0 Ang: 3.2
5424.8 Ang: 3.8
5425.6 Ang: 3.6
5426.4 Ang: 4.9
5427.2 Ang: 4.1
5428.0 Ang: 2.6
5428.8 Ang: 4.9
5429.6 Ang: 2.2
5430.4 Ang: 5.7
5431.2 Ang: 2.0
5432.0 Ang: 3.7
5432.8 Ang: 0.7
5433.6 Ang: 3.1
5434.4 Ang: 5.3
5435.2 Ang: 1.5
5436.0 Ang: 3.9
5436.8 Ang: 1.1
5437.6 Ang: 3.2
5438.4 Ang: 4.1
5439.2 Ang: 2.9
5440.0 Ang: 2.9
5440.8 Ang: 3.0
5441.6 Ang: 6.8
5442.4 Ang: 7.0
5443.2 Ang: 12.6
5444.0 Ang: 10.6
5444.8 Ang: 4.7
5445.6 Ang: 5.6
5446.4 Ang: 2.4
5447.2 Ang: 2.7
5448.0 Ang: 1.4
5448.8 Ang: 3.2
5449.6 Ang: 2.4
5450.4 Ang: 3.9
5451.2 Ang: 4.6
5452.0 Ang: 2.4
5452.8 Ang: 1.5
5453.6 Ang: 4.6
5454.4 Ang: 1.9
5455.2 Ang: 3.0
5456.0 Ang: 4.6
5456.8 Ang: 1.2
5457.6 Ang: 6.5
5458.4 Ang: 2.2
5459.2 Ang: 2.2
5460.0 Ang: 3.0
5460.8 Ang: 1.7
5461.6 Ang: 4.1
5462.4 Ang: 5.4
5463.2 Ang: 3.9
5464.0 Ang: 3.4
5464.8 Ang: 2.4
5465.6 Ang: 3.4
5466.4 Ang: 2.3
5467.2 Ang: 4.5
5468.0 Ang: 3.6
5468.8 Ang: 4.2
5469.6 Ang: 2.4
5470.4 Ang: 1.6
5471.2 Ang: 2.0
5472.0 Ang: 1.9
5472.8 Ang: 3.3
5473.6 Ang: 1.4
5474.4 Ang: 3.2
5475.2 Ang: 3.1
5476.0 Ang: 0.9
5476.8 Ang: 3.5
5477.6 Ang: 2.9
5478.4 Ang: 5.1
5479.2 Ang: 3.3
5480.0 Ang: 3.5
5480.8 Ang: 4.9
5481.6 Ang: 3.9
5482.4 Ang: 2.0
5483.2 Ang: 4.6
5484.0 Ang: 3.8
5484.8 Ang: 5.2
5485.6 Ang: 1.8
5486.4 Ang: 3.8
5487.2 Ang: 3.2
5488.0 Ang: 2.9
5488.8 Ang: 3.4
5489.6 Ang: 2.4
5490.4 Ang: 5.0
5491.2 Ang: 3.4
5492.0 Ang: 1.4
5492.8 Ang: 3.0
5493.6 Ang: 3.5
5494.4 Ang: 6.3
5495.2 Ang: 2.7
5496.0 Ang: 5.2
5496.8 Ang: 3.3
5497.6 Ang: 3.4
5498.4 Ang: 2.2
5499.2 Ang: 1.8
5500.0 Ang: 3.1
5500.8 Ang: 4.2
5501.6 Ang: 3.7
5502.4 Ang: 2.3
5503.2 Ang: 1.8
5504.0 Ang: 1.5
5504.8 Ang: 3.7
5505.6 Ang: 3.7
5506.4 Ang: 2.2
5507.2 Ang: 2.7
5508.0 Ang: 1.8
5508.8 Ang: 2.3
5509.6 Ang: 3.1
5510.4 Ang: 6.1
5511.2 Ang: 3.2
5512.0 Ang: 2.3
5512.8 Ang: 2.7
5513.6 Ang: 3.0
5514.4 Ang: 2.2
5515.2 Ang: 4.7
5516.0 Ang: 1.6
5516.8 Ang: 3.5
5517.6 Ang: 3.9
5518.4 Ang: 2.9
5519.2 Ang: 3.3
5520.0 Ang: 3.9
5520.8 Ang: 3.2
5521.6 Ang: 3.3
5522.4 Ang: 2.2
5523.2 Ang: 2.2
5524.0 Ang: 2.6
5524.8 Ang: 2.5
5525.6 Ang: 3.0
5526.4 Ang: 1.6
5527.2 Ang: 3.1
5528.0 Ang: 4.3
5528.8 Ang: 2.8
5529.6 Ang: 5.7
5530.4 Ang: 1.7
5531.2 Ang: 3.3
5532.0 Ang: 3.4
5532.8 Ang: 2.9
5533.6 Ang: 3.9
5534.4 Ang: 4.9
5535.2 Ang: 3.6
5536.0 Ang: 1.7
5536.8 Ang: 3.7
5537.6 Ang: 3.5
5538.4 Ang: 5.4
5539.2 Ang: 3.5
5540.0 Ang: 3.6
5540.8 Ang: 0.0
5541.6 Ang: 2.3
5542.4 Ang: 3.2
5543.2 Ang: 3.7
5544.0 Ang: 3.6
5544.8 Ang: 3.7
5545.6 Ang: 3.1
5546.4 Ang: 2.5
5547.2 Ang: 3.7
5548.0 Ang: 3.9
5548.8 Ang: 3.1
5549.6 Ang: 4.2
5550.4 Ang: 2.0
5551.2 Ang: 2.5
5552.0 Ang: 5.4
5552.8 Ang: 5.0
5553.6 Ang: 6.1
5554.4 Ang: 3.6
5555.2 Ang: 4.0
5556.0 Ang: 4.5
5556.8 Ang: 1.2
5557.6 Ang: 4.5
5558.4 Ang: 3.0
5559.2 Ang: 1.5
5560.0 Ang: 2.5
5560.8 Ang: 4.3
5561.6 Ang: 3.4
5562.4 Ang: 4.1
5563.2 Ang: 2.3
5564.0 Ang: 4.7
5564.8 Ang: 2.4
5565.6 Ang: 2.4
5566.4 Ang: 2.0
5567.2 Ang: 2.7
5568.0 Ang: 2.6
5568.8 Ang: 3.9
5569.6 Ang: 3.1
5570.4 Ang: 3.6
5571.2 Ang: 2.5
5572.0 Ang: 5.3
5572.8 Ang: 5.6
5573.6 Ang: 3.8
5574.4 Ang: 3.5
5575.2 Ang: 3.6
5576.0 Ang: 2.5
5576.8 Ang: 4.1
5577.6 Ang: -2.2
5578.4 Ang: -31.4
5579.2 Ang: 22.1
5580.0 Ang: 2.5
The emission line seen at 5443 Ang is H-beta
